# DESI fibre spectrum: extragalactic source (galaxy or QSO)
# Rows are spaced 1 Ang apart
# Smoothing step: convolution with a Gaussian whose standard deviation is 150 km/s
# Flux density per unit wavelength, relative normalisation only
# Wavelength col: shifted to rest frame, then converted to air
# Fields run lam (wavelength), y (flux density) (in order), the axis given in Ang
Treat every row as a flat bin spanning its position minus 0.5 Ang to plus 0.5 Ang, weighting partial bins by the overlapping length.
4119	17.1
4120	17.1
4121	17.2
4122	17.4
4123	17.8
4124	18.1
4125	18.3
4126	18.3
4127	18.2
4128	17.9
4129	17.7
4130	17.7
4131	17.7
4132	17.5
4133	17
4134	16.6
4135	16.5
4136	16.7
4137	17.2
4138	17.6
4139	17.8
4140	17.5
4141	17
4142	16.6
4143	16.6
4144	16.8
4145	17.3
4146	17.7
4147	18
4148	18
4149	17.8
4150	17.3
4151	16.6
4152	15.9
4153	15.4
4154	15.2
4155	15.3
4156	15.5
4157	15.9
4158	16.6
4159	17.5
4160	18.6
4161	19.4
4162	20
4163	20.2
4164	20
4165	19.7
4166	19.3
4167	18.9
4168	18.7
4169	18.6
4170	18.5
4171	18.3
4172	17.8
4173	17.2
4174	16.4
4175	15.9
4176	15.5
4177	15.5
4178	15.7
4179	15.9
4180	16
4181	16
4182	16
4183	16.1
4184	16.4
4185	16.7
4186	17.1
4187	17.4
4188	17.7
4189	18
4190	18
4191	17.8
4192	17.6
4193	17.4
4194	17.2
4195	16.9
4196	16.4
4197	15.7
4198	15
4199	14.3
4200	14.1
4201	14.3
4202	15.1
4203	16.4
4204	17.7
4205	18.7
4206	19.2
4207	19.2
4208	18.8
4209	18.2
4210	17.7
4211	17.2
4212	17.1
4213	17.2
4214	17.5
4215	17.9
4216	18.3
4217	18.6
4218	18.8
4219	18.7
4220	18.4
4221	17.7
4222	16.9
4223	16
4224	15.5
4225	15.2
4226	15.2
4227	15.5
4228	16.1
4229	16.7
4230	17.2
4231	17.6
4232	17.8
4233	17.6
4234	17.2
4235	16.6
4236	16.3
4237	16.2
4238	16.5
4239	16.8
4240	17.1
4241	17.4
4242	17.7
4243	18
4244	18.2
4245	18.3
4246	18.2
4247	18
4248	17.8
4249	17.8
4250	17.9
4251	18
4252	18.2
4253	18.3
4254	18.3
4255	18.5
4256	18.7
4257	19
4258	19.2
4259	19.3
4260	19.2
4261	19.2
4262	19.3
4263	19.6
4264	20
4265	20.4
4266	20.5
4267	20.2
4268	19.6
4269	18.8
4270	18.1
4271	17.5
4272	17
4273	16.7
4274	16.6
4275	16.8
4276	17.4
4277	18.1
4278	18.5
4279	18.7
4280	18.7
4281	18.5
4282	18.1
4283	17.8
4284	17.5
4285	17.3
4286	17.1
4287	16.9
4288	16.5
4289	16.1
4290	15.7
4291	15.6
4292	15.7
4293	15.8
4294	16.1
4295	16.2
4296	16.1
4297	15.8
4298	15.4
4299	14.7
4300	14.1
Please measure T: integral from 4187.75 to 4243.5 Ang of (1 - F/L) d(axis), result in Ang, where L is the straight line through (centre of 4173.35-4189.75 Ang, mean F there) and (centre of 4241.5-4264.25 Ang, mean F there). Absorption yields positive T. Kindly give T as 1.1 Ang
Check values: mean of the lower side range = 16.4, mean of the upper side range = 18.5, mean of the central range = 17.1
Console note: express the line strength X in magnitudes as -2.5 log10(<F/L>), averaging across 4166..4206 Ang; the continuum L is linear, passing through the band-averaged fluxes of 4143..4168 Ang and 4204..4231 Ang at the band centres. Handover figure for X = 0.05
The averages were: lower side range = 17.6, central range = 16.8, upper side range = 17.4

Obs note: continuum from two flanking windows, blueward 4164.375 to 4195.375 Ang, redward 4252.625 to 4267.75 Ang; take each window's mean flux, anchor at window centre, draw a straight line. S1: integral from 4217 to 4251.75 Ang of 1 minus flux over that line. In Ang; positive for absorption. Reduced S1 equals 2.7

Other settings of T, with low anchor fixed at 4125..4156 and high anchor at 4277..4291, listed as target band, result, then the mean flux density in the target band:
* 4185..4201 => 0.6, 16.6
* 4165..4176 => -0.5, 17.9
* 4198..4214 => 0.3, 17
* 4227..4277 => -1.8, 18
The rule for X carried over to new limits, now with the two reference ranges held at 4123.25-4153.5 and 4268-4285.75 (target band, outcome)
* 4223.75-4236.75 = 0.07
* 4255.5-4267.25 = -0.10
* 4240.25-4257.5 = -0.02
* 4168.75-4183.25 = 0.05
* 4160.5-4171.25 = -0.11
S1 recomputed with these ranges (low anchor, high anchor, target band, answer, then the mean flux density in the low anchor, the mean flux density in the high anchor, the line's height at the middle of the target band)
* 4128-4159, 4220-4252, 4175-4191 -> 0.4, 16.9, 17.1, 17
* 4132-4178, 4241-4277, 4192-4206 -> 1.2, 17.4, 18.4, 17.8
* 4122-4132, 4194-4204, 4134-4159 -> 0.7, 17.9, 15.6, 17.3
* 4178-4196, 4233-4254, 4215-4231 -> 0.3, 16.9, 17.5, 17.3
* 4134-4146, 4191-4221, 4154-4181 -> -0.6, 17.1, 17.2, 17.1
